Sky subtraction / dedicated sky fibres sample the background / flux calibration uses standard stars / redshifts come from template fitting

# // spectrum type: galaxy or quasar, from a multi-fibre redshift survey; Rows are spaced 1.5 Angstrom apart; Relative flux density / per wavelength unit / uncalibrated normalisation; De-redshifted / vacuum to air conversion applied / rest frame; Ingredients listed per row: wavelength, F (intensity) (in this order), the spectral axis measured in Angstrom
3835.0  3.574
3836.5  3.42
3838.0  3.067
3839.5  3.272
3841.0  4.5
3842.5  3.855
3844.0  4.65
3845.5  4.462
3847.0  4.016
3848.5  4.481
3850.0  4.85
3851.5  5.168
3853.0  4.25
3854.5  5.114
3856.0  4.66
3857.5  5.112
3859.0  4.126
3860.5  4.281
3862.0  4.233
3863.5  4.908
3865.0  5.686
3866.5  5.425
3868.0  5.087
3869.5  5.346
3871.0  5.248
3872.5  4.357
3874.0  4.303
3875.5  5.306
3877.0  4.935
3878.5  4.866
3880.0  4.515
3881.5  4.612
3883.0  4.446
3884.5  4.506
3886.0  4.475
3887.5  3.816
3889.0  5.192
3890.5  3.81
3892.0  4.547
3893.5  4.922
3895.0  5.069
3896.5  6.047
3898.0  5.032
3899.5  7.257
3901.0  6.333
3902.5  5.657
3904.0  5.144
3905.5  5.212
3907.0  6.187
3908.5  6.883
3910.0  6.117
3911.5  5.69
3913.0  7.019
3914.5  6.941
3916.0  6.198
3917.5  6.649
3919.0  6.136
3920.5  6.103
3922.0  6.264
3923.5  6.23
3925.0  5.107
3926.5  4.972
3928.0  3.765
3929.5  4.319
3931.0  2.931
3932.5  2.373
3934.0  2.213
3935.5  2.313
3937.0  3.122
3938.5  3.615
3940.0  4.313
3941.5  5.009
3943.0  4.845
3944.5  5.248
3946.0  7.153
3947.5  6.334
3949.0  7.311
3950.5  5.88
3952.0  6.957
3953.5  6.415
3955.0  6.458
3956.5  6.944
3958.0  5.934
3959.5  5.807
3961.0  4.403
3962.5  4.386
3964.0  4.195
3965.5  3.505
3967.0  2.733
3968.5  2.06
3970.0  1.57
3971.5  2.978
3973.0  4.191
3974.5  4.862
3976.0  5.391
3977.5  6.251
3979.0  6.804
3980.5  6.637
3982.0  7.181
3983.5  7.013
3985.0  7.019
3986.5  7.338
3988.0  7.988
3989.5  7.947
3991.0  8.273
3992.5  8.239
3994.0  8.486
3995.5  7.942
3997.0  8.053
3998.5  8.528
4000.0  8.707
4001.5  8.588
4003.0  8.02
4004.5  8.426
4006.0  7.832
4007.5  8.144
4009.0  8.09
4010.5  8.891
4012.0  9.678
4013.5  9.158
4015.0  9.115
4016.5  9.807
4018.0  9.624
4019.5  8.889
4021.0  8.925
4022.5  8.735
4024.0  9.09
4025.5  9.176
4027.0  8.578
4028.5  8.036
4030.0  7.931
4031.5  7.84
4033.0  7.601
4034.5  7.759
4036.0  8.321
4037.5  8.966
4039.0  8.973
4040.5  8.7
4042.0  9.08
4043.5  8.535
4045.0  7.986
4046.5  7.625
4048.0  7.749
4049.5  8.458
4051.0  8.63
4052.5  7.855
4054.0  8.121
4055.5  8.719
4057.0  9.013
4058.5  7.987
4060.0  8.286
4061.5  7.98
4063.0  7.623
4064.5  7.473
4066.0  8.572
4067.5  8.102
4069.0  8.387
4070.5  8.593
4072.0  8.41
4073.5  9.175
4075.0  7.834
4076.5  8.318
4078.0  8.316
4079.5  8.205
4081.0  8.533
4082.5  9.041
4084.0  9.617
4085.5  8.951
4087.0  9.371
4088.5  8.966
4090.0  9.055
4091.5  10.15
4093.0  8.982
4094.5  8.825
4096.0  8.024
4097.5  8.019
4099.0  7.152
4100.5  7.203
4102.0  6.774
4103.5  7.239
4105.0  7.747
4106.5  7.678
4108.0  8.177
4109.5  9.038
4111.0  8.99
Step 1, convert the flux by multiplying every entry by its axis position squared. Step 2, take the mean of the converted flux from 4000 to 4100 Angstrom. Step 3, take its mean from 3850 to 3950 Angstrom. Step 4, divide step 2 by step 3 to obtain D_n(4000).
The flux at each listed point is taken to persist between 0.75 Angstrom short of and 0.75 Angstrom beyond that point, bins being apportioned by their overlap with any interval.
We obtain 1.81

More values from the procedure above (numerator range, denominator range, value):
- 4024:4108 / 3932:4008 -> 1.47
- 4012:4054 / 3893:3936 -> 1.70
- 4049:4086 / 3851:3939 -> 1.84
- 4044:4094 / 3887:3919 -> 1.61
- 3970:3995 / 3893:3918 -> 1.13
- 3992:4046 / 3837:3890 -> 2.02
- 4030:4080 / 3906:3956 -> 1.64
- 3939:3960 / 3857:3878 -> 1.29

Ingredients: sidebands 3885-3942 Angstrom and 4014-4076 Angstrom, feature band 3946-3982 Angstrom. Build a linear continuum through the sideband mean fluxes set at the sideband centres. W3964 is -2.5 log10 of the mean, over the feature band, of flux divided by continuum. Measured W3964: 0.21 mag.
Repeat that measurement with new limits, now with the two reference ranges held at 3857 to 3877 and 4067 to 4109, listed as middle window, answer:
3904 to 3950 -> 0.11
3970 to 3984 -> 0.21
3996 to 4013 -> -0.19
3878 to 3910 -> 0.03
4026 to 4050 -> -0.09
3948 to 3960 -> -0.04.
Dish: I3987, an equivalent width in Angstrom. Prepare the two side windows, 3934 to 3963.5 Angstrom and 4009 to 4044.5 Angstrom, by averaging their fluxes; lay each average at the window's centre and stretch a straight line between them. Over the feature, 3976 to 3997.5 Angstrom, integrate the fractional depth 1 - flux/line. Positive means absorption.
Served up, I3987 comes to -1.4 Angstrom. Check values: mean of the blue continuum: 5.3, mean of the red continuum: 8.74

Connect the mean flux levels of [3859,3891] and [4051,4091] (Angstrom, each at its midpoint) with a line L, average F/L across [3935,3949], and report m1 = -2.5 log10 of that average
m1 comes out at 0.24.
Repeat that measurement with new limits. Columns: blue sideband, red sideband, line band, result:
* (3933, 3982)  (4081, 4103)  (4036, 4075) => -0.109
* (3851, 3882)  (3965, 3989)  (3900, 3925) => -0.222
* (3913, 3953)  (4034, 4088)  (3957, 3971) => 0.452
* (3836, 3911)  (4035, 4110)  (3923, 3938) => 0.499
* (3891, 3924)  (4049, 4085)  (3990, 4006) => -0.133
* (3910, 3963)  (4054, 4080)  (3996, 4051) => -0.174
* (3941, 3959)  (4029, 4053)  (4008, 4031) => -0.147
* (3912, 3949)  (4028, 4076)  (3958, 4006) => 0.037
